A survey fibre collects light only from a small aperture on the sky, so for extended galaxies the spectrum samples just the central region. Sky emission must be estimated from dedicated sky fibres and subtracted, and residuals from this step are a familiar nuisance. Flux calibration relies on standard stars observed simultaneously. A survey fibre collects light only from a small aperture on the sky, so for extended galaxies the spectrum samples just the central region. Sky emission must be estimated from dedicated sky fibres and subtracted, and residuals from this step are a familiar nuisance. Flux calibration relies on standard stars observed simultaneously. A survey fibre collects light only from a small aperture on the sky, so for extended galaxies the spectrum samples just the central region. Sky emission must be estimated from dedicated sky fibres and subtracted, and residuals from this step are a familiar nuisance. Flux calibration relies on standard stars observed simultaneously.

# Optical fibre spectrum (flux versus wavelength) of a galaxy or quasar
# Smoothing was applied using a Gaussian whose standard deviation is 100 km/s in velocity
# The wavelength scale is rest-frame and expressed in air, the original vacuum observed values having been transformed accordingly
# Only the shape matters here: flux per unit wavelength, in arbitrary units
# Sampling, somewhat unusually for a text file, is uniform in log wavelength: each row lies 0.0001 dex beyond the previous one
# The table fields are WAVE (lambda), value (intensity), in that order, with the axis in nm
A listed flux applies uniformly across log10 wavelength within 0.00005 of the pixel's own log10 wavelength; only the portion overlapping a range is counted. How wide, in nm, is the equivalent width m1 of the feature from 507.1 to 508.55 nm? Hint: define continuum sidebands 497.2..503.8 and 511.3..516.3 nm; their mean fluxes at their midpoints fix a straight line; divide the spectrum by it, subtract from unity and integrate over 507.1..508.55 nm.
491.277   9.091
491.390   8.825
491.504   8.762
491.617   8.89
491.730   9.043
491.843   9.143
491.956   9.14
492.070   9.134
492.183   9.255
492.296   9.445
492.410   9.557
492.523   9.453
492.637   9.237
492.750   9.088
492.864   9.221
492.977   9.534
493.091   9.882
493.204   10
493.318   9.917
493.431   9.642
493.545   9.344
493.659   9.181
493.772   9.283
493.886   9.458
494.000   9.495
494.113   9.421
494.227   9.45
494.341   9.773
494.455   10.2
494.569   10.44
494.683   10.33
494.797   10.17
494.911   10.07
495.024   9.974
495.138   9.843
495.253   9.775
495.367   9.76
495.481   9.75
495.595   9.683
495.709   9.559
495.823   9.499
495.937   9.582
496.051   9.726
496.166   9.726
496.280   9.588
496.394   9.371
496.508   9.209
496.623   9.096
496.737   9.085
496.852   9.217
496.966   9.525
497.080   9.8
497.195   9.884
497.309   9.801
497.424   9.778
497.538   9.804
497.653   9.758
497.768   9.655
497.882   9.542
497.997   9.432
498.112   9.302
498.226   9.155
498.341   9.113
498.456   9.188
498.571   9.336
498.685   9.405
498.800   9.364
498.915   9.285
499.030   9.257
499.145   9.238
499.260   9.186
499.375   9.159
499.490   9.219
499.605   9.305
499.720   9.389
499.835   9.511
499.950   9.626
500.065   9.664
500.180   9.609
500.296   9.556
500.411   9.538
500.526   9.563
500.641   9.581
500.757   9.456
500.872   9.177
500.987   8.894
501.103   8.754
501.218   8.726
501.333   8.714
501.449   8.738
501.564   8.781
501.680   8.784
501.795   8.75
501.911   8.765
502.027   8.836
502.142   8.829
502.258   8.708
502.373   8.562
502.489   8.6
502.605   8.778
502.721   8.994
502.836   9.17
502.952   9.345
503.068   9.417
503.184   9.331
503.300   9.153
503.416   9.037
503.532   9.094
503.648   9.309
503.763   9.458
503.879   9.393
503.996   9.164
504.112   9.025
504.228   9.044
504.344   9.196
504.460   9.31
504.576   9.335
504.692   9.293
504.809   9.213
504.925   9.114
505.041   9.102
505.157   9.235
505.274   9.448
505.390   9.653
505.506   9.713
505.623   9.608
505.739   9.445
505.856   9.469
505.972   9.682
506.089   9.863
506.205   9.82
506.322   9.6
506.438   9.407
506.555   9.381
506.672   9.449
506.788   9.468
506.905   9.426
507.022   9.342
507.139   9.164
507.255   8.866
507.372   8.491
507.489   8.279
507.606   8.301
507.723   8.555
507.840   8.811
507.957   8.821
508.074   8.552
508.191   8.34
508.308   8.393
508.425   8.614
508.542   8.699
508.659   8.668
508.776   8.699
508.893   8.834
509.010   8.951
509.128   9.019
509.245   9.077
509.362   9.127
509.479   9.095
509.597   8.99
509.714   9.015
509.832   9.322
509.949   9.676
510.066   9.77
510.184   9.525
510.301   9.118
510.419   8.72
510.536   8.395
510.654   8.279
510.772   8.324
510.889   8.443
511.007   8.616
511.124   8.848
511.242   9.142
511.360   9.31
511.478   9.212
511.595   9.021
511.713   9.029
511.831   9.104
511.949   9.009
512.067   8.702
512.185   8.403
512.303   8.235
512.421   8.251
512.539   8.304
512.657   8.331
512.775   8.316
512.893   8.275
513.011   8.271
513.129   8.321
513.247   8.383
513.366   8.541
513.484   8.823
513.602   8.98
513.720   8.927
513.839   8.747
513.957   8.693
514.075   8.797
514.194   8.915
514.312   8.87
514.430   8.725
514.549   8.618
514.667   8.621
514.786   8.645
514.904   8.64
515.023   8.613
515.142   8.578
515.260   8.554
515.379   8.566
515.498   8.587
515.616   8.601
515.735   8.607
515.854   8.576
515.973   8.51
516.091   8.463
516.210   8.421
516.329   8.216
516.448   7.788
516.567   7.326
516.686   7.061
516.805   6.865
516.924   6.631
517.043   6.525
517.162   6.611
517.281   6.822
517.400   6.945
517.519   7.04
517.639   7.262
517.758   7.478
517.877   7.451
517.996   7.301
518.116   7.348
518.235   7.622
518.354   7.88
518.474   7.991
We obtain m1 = 0.050 nm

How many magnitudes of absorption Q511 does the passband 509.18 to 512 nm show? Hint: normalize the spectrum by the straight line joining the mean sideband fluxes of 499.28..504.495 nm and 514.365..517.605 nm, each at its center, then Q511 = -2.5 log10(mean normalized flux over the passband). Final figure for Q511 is -0.07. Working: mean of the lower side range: 9.13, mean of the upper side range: 7.96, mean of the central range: 9.01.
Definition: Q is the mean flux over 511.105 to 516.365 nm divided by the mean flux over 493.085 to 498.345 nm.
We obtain 0.90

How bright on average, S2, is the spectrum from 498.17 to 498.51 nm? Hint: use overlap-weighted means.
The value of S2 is 9.14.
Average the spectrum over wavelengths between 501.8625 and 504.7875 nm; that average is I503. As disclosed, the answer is 9.09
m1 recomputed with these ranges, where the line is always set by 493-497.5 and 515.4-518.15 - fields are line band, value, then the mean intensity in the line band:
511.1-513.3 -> -0.17 nm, 8.65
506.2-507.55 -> -0.10 nm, 9.2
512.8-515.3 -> -0.25 nm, 8.64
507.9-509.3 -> -0.06 nm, 8.72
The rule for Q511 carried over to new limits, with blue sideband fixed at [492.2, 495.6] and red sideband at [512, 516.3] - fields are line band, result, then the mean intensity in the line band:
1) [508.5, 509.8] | -0.01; 8.93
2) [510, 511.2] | -0.01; 8.82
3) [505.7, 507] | -0.06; 9.54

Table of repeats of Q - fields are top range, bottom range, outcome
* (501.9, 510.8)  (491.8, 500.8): 0.95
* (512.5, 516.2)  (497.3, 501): 0.91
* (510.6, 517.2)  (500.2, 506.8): 0.92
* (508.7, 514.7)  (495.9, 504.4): 0.95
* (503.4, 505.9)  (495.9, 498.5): 0.98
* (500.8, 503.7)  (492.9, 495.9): 0.92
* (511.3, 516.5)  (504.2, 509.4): 0.95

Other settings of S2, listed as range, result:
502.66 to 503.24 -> 9.25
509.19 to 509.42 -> 9.11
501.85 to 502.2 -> 8.8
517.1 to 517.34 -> 6.72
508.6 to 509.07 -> 8.78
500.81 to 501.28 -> 8.91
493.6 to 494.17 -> 9.37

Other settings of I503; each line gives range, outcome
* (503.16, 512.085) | 9.08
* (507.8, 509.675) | 8.8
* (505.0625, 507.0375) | 9.53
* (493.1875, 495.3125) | 9.77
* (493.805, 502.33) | 9.43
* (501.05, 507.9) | 9.12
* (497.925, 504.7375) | 9.17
